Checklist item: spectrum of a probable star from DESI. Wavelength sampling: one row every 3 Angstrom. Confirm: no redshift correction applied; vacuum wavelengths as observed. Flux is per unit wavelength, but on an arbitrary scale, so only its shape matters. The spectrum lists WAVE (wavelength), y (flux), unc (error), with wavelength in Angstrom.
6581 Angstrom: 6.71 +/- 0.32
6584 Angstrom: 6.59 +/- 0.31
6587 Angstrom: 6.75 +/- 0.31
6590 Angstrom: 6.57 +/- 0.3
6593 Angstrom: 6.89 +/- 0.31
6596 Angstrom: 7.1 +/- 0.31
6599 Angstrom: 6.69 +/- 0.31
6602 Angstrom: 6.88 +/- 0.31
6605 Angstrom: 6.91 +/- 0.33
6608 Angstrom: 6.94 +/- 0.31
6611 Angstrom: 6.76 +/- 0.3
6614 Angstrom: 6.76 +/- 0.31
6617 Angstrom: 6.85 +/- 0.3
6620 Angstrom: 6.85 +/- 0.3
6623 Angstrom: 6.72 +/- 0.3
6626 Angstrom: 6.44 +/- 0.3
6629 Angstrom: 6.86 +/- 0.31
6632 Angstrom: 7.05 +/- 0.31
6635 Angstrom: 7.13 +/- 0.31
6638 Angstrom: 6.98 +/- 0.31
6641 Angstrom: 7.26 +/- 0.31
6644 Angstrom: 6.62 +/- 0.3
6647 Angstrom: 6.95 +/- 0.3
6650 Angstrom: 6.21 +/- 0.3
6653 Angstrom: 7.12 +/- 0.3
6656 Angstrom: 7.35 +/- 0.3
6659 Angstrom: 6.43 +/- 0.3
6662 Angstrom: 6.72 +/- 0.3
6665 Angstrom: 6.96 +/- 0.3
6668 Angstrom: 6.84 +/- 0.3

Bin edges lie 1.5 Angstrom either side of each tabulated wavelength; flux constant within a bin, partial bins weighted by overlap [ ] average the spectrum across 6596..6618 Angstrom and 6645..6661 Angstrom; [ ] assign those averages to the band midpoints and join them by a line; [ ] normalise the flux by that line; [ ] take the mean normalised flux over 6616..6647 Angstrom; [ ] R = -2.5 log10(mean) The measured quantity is -0.01 mag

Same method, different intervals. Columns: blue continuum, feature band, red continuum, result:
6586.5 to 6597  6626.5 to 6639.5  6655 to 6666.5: -0.02 mag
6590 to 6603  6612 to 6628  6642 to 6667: 0.02 mag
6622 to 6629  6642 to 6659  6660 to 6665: -0.02 mag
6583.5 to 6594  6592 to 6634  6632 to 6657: 0.00 mag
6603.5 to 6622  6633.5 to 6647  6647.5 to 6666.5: -0.03 mag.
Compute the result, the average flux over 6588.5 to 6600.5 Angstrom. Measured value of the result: 6.81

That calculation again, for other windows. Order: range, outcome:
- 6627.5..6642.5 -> 7.06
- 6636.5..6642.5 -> 7.12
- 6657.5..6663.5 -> 6.58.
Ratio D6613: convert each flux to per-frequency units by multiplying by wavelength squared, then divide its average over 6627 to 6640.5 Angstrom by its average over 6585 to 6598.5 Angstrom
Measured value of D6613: 1.0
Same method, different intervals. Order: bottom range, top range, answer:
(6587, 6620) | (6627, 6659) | 1.03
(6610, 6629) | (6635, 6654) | 1.03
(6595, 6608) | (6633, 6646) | 1.03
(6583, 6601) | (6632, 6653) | 1.03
